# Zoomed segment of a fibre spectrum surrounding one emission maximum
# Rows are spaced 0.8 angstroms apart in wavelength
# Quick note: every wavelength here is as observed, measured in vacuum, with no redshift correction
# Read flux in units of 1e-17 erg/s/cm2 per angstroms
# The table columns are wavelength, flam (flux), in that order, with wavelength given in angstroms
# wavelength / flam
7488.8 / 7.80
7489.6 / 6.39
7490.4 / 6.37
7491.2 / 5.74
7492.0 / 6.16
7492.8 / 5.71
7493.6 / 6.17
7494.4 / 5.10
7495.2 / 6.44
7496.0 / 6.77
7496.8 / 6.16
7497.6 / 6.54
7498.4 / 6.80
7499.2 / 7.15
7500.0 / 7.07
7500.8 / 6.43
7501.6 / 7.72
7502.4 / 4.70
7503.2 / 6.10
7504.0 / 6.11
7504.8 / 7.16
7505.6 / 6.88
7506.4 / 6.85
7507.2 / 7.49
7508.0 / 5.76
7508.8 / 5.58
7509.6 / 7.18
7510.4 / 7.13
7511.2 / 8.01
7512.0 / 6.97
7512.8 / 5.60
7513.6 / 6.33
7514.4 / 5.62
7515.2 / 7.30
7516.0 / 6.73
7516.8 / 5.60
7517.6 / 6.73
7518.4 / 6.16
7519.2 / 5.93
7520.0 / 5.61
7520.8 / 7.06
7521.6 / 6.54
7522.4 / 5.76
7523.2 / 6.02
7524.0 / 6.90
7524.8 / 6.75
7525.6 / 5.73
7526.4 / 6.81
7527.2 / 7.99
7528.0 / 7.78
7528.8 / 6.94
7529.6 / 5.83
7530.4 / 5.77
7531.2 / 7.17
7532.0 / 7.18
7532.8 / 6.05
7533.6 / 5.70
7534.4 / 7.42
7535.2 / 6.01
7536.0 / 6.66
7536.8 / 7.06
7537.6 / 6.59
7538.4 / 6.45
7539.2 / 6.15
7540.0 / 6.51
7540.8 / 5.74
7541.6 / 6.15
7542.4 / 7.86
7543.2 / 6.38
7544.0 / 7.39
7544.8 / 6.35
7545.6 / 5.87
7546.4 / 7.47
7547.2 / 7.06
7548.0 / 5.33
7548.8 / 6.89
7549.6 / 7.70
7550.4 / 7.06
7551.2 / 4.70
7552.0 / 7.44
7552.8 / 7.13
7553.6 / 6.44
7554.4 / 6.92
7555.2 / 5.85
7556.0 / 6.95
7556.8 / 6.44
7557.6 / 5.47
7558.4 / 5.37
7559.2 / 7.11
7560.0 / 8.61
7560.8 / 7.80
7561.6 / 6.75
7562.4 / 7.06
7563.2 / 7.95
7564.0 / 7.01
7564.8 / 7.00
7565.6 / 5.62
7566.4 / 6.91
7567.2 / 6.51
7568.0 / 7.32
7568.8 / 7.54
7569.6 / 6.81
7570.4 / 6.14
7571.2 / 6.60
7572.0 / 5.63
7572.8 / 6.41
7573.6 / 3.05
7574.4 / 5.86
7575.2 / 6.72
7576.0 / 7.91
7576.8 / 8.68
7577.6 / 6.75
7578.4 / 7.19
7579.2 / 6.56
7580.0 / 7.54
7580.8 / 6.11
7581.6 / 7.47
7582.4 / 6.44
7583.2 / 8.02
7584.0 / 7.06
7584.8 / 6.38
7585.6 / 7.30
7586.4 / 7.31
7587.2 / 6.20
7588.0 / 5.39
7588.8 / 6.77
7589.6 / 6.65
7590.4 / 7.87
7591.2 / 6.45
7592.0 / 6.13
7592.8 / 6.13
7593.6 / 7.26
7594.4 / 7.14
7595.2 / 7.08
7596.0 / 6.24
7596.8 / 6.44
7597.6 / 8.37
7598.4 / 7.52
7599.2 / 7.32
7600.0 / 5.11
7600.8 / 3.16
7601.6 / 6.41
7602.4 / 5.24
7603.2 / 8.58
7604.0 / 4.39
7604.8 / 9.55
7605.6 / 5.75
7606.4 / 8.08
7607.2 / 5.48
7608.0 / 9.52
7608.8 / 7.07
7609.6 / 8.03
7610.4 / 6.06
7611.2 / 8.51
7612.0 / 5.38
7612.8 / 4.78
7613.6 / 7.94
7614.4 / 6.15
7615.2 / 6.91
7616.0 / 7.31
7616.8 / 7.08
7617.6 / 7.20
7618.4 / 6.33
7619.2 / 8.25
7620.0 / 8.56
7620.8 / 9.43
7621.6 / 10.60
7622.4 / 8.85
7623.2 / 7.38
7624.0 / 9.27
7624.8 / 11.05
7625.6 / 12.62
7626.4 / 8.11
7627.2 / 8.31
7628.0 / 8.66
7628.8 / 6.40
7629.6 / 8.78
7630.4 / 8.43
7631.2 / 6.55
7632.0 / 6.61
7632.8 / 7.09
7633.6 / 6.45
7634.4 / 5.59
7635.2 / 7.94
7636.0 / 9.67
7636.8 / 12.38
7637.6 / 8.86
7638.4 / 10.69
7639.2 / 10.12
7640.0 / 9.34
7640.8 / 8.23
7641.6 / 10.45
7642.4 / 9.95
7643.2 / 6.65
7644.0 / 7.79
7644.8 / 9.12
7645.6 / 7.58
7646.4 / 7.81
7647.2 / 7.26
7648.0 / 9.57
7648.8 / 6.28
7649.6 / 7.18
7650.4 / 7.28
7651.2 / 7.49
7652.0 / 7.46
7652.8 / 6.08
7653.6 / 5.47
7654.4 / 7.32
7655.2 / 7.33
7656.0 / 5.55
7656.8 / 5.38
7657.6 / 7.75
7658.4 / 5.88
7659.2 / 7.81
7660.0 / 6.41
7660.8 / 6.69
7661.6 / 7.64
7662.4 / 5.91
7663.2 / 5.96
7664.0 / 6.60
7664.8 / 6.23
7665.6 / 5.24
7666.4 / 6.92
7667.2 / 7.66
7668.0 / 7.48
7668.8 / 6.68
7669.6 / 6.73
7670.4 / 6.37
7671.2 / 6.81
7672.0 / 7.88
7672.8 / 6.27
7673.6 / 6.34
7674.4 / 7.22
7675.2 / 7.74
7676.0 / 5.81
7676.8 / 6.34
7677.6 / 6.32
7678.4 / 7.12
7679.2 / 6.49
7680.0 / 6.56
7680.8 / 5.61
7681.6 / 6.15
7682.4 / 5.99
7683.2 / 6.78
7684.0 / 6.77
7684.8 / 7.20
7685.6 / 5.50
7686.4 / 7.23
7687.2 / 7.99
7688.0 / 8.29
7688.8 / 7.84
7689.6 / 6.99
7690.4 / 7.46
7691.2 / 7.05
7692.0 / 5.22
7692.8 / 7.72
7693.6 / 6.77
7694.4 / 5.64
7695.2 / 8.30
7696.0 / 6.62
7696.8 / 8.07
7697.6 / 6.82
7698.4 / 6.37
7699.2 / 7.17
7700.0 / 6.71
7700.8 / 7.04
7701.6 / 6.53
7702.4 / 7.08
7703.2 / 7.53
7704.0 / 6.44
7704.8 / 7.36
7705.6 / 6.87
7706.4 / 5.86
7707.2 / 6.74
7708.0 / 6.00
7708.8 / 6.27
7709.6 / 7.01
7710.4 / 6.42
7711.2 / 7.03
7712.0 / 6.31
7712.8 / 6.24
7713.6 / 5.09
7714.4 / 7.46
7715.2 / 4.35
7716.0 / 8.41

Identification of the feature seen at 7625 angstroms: [S II]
